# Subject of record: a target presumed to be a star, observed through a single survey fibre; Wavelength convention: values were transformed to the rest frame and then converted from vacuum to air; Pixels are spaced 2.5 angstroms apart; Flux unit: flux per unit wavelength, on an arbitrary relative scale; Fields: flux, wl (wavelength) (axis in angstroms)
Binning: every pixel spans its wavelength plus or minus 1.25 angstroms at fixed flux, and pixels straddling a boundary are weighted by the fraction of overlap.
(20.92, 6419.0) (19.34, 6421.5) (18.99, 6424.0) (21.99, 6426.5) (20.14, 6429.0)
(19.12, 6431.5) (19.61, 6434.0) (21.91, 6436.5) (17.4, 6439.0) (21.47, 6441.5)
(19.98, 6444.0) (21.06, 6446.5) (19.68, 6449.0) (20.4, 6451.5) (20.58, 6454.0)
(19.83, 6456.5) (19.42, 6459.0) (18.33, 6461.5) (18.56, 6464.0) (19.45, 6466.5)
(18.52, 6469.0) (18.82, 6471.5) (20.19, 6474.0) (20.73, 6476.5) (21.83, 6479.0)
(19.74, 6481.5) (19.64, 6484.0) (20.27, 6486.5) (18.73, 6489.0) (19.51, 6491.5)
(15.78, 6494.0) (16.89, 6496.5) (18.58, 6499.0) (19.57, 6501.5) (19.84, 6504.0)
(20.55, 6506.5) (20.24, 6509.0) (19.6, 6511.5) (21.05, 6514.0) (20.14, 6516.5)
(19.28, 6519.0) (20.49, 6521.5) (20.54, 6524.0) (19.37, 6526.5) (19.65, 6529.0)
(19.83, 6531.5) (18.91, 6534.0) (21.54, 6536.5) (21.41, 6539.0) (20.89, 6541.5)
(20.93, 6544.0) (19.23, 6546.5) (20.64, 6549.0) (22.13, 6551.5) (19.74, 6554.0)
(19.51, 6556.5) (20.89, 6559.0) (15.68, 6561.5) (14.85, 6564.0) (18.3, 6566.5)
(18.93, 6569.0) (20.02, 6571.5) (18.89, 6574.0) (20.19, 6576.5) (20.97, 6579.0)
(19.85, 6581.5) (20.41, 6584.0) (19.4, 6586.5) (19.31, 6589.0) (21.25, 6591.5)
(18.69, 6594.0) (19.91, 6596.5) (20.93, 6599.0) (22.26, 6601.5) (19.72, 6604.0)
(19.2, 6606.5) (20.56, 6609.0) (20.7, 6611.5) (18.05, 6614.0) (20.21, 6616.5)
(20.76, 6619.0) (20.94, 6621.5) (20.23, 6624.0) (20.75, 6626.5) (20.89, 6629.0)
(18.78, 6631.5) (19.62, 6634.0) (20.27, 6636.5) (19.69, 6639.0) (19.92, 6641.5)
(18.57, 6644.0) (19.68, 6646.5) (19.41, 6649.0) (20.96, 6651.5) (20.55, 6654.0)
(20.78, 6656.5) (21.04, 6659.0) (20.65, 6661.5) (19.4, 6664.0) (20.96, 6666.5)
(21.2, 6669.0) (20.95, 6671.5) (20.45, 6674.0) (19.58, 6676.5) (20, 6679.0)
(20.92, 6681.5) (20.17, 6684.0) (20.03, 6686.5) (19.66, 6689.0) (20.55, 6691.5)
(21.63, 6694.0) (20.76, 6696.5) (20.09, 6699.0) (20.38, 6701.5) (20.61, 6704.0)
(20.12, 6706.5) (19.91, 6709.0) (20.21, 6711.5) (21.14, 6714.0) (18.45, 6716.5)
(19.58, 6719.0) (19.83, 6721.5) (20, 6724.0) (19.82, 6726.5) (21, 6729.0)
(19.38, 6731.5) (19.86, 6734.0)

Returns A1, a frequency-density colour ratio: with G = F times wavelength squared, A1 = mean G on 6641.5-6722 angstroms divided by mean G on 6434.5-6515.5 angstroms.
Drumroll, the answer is 1.1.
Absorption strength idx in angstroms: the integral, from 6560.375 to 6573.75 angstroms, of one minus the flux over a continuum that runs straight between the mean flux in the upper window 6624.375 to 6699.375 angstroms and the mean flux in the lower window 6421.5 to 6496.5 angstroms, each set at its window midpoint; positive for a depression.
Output 1.5 angstroms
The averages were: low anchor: 19.7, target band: 17.7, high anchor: 20.3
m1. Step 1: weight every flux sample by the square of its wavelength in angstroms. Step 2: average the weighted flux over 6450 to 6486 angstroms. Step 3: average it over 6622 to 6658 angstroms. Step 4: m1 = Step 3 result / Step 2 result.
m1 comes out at 1.1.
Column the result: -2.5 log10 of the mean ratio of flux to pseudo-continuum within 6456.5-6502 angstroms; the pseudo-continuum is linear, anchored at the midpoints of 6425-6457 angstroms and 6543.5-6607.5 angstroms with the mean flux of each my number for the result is 0.05 mag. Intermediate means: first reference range 20.2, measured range 19.2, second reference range 19.7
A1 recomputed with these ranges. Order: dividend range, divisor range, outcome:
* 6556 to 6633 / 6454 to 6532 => 1.04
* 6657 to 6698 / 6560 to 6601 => 1.09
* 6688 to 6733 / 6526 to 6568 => 1.08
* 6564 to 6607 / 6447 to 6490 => 1.04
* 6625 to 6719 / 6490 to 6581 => 1.08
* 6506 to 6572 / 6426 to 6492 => 1.02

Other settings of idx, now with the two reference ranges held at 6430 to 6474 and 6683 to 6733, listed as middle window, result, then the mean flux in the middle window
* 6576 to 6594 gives -0.15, 20.1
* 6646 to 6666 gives -0.29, 20.4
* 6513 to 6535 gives -0.12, 19.9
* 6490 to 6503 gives 1.08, 18.1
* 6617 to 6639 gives -0.26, 20.2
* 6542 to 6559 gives -0.48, 20.4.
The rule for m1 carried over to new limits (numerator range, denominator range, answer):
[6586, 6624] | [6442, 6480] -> 1.06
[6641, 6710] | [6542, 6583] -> 1.08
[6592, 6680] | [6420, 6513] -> 1.08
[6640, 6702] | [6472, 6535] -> 1.09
